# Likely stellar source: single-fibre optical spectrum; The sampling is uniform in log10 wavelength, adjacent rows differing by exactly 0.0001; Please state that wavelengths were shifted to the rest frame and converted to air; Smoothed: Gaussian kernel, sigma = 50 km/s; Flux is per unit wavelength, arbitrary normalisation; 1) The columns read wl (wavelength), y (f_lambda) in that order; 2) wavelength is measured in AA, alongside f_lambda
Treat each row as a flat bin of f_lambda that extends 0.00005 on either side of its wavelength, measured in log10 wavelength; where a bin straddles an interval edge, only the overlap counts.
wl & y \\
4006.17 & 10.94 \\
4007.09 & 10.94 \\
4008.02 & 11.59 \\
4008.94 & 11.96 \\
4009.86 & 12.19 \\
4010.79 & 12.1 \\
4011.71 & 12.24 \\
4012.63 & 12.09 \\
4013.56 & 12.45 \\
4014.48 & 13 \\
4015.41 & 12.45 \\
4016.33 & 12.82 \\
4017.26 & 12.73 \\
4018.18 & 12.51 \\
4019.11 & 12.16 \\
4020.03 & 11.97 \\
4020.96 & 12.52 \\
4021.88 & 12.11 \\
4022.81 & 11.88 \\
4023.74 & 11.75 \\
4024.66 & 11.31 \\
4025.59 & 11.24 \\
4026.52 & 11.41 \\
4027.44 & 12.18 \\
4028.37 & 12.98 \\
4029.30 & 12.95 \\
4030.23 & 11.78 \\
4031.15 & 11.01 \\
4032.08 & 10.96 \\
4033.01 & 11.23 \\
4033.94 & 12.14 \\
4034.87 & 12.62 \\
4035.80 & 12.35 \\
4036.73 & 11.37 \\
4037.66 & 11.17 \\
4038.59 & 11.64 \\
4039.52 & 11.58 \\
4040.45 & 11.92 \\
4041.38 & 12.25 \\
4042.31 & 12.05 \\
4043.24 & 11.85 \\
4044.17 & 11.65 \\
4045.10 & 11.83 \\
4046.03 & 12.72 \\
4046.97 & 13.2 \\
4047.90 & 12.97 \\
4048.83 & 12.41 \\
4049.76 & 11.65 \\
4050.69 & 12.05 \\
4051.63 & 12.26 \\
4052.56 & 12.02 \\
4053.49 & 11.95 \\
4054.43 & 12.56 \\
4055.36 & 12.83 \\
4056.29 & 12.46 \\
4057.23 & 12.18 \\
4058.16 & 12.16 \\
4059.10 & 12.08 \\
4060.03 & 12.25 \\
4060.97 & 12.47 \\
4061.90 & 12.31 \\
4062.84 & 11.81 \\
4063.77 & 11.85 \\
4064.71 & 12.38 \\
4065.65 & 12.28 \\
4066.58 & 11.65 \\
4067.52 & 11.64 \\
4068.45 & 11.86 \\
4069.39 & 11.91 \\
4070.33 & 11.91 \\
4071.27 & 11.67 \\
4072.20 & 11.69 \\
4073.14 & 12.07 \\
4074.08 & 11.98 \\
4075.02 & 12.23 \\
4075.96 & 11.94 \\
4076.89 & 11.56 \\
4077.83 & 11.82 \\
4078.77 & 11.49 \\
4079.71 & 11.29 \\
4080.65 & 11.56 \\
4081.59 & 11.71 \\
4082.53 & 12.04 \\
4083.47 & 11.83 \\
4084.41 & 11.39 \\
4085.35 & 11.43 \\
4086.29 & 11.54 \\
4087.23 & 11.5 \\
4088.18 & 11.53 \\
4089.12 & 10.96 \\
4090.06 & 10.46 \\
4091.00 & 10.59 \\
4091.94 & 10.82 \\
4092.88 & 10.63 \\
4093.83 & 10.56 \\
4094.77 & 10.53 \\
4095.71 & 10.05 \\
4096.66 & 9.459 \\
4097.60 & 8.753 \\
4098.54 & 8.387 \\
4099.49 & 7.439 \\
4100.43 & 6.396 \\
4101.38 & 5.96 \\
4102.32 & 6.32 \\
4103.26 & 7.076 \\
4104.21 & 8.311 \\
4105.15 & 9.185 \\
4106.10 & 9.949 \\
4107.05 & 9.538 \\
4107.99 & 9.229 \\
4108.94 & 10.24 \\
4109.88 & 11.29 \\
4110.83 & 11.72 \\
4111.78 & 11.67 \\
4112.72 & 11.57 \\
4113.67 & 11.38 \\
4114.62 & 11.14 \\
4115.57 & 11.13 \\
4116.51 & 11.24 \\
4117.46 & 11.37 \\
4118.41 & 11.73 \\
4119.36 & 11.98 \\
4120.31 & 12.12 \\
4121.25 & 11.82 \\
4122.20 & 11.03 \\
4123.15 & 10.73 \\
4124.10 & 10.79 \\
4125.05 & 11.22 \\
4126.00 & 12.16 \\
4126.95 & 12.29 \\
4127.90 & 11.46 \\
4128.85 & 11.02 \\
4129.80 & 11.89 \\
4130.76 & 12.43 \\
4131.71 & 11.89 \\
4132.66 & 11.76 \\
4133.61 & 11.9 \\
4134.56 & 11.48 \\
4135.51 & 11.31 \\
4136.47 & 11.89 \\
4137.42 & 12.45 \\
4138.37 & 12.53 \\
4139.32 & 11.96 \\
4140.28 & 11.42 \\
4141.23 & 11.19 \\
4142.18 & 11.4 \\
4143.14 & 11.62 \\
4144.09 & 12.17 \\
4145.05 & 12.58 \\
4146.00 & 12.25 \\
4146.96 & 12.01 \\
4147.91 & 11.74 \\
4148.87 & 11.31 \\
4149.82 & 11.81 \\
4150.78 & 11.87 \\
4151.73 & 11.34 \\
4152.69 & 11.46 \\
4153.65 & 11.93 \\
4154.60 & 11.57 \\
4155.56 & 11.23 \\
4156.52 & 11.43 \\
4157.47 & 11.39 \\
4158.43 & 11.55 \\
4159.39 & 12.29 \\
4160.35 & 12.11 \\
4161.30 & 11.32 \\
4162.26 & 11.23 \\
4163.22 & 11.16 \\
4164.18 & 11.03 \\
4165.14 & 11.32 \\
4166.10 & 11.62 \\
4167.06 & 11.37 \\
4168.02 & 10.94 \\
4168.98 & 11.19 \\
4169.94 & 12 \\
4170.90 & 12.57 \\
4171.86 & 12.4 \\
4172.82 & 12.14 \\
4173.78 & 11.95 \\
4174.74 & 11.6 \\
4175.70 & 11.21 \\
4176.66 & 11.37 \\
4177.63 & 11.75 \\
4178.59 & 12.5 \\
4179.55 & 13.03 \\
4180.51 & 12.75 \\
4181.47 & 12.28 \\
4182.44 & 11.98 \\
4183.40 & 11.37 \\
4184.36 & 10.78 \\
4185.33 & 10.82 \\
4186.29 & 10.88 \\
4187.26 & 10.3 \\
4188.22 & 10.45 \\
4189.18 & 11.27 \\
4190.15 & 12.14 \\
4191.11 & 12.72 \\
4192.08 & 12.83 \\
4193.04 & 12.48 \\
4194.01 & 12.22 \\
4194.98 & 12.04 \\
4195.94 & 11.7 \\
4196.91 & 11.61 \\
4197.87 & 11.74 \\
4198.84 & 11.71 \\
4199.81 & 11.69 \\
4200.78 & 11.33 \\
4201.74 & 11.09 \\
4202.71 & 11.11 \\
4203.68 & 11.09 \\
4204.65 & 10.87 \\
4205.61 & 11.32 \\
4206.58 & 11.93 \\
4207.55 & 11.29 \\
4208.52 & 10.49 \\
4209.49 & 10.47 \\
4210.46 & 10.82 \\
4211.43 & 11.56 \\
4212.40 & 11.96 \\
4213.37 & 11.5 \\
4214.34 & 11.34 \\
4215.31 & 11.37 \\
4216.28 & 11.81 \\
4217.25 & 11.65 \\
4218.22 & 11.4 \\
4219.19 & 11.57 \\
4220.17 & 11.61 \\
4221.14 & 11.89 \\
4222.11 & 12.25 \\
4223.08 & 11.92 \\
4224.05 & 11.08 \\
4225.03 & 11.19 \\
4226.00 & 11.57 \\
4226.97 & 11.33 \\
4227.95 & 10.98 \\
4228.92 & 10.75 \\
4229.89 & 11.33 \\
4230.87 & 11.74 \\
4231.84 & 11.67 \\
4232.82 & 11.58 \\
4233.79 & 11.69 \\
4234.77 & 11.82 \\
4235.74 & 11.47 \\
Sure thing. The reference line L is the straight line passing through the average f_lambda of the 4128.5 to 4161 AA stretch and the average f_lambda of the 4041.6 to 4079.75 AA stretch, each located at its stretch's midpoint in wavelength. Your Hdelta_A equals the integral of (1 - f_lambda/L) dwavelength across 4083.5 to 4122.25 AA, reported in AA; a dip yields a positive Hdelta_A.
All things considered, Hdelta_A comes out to 5.47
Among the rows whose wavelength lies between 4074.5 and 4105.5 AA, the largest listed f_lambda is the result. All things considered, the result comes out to 12.23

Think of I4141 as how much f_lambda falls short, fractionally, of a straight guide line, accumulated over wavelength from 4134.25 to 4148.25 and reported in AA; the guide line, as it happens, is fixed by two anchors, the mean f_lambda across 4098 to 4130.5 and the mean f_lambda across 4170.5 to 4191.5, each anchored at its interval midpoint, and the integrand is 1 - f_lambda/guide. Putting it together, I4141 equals -1.25 AA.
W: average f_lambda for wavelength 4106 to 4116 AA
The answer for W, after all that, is 10.8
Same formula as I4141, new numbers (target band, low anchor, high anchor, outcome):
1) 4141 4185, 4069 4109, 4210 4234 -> -2.8 AA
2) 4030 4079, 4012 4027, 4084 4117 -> -3.5 AA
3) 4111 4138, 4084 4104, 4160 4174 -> -3.0 AA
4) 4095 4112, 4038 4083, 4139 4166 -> 4.2 AA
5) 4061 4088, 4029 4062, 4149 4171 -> 0.3 AA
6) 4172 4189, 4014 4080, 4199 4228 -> -0.1 AA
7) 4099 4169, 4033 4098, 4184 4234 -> 3.0 AA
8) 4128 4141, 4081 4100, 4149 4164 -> -0.7 AA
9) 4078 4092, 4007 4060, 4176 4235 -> 0.7 AA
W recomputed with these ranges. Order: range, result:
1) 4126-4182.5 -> 11.8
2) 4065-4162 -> 11.1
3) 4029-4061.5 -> 12.1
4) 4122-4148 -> 11.7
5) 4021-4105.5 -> 11.4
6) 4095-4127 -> 10.1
